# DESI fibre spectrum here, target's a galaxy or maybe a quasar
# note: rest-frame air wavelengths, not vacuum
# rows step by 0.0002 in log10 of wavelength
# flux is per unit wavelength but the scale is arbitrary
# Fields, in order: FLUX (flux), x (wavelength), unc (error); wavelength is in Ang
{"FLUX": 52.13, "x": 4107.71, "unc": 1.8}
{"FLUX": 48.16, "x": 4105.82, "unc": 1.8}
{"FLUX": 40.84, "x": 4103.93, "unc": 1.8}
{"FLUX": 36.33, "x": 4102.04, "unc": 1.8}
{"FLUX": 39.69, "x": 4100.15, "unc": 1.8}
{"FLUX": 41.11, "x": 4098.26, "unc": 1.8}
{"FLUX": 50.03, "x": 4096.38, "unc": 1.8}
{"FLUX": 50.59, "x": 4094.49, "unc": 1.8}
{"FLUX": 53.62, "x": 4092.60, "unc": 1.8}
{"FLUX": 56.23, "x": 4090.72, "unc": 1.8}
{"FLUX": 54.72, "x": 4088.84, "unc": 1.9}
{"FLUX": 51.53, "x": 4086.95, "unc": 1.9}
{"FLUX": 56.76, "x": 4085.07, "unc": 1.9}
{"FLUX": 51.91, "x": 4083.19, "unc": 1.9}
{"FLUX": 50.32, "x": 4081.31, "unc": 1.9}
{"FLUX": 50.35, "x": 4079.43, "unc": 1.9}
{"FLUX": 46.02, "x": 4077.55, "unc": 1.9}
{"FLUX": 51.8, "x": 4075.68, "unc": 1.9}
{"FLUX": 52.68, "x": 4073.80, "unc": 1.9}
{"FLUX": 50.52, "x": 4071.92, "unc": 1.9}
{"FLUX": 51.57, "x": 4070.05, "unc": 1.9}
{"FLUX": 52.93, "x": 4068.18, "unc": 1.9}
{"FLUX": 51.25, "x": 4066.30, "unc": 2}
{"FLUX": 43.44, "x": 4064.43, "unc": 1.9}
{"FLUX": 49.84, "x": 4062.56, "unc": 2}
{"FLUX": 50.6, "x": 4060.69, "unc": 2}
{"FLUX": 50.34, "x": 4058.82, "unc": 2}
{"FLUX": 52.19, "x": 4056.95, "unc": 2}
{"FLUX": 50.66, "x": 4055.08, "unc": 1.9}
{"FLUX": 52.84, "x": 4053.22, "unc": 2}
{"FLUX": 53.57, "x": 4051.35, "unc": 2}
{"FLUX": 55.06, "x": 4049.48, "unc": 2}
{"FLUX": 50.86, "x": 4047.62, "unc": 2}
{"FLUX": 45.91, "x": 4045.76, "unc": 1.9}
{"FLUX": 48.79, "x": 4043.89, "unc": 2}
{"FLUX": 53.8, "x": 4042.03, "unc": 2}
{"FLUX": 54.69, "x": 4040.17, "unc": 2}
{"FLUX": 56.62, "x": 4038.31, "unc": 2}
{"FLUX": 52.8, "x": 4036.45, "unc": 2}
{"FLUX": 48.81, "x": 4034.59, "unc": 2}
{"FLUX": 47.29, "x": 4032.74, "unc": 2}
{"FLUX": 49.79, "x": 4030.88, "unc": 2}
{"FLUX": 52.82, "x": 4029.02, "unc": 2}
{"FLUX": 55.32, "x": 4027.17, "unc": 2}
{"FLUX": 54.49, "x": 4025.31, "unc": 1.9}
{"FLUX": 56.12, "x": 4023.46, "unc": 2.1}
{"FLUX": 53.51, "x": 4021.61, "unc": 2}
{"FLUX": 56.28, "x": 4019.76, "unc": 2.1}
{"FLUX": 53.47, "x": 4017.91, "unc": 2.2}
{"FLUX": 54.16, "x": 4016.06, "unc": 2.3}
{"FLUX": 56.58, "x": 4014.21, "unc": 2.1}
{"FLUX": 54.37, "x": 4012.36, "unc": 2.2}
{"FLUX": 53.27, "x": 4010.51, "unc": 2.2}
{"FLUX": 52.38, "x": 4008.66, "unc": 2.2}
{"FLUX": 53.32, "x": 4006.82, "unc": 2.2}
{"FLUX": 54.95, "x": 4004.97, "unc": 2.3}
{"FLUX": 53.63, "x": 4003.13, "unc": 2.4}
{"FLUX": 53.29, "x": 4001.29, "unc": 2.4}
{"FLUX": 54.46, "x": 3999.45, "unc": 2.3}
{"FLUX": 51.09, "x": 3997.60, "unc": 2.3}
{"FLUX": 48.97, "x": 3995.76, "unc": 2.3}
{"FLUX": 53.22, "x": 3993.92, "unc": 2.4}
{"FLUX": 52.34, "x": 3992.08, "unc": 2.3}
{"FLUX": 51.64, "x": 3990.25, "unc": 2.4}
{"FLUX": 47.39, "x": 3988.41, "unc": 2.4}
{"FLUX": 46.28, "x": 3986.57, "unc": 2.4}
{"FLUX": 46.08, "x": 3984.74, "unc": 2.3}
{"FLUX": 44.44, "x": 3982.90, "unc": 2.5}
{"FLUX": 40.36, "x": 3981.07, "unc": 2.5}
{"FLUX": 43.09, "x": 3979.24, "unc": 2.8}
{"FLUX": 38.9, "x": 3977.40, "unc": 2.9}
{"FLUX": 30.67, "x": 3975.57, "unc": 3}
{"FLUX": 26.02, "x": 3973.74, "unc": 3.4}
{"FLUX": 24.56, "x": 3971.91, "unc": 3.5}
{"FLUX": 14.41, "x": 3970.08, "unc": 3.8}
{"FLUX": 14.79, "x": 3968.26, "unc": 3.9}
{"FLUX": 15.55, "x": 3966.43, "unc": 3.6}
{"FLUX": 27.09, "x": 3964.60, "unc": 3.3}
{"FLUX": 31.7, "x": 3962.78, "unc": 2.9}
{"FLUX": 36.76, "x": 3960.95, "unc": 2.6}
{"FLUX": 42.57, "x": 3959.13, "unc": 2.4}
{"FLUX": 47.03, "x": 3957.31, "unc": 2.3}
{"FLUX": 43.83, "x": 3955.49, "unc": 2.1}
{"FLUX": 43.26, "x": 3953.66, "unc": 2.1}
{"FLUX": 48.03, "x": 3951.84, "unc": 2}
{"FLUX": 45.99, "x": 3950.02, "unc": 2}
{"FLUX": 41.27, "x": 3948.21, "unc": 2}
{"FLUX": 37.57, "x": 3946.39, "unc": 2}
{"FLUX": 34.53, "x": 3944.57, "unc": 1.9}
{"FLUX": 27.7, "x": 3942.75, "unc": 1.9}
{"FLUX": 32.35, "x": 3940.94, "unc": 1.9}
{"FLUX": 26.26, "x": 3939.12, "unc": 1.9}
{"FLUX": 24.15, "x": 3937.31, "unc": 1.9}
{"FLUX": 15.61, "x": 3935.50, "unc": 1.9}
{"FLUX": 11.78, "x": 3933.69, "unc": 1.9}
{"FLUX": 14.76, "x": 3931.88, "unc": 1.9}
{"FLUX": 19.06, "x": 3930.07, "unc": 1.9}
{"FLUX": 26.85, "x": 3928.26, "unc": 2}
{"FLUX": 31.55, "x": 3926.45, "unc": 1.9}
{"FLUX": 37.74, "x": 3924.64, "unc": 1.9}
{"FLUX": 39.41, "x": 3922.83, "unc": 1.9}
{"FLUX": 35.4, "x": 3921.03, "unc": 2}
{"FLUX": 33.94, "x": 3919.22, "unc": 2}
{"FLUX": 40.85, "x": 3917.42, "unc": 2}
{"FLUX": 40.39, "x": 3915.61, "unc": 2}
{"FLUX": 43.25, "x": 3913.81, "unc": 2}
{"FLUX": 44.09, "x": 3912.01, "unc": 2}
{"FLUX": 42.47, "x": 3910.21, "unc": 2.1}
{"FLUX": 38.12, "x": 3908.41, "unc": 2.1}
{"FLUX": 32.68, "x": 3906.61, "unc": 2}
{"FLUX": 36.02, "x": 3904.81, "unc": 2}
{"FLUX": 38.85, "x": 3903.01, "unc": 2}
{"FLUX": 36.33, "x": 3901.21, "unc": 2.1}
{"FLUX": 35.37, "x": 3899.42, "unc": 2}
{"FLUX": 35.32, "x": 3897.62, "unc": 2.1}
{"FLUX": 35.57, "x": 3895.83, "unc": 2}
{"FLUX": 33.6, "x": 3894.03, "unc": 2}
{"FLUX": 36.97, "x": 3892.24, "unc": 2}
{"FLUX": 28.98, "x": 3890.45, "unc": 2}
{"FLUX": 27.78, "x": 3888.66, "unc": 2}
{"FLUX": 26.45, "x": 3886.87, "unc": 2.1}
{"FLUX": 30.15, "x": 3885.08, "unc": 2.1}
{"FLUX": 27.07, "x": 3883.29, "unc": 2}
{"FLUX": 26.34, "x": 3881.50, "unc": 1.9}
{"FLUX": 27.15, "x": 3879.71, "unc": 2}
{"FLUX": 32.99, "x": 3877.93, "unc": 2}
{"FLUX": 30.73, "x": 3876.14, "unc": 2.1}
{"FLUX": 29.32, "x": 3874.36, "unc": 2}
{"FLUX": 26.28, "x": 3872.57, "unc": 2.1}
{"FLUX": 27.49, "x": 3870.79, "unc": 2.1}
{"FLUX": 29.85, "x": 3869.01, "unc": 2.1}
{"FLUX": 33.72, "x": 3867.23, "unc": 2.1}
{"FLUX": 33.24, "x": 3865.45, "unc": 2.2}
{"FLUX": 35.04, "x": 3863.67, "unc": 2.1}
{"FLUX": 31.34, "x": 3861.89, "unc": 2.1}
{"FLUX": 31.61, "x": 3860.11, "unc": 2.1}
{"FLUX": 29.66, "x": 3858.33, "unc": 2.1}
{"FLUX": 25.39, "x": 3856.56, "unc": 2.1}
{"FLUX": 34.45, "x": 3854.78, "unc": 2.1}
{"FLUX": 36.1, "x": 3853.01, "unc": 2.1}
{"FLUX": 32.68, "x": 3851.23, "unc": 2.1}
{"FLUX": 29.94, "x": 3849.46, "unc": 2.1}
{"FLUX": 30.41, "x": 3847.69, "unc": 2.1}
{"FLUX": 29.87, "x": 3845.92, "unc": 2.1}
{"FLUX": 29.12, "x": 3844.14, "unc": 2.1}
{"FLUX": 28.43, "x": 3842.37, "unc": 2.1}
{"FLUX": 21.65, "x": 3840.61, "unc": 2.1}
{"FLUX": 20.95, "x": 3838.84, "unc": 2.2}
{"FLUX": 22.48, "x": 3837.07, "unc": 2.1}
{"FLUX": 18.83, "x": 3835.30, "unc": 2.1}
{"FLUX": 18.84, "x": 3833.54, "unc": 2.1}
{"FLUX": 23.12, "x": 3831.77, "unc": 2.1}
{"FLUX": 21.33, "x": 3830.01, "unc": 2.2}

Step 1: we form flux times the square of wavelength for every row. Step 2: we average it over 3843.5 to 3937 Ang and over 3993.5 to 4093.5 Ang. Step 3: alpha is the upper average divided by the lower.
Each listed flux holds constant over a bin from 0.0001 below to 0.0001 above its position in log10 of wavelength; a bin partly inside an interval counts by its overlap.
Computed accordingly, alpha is 1.78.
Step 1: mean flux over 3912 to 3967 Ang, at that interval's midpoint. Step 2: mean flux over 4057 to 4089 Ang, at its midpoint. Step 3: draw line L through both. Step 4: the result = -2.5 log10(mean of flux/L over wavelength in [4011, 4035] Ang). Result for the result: -0.20 mag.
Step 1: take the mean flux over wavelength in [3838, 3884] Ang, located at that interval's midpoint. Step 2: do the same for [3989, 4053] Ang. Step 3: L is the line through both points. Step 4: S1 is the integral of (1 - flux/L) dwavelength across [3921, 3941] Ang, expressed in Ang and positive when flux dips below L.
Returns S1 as 7.1 Ang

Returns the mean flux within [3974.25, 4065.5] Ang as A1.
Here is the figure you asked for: 50.6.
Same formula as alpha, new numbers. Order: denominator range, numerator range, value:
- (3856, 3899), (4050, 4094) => 1.86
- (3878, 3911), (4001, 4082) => 1.70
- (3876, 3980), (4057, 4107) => 1.64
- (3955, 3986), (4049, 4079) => 1.59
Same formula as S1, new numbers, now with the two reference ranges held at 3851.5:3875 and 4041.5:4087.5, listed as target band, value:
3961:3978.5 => 6.7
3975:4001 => -1.9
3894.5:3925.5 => -1.9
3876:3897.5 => 1.9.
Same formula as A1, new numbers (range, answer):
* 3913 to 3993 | 34.5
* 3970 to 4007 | 44.8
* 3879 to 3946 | 31.8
